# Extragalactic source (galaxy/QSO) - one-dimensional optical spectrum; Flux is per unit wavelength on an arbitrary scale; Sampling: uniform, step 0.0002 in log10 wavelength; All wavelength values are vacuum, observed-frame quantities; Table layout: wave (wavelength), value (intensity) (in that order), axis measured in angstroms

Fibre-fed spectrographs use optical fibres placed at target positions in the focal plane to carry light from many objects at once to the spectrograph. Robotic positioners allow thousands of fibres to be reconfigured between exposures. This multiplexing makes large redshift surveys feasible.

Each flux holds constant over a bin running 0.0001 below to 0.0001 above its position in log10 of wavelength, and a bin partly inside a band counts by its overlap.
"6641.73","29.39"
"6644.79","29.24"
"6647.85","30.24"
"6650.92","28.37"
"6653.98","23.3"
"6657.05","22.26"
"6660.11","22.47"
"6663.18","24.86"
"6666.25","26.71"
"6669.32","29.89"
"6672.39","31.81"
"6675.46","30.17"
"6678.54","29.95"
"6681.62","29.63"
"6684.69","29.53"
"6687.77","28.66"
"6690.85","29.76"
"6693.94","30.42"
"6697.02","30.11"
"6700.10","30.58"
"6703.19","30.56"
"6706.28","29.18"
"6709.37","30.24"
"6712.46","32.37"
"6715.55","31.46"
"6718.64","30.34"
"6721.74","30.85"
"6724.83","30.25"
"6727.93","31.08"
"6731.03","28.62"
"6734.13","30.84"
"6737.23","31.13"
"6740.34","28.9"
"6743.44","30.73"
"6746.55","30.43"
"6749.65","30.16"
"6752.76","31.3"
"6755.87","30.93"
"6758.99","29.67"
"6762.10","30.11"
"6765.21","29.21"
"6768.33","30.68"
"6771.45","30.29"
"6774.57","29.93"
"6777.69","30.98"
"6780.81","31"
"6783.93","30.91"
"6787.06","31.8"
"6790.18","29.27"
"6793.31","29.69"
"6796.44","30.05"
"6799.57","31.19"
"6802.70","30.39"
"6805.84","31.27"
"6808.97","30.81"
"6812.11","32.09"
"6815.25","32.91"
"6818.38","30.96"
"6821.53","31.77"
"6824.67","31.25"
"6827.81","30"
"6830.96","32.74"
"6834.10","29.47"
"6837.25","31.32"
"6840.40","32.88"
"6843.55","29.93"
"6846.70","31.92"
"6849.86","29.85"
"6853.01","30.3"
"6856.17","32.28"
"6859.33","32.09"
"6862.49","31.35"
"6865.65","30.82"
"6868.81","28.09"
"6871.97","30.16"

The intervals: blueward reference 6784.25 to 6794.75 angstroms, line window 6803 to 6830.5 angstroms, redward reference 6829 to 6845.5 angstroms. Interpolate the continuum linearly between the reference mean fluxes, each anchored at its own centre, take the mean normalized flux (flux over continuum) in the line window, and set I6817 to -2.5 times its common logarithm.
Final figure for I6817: -0.02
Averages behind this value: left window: 30.3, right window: 31.3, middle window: 31.4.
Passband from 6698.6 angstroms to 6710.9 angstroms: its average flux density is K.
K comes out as 30.1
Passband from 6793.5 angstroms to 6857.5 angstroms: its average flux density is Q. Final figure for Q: 31.1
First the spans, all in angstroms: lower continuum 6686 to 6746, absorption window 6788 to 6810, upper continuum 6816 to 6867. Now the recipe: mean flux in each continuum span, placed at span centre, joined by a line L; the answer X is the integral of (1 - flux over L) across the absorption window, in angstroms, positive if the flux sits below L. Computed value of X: 0.4 angstroms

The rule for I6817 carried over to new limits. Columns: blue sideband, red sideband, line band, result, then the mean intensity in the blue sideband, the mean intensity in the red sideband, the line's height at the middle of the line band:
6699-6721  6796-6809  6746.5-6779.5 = 0.01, 30.7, 30.8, 30.7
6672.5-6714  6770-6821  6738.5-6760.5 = 0.01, 30.1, 30.9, 30.5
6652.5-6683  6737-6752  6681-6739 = -0.05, 27.1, 30.3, 28.8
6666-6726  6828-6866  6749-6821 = 0.00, 30.2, 31.2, 30.8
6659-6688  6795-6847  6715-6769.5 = -0.02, 28.4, 31.2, 29.7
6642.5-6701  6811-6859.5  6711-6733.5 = -0.05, 28.3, 31.3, 29.2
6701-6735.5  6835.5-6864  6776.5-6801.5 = 0.01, 30.5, 31.3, 30.9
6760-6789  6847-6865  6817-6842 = -0.01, 30.5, 31.2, 31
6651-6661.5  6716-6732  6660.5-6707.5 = -0.12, 23.5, 30.4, 26.3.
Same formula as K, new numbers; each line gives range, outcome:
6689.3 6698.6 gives 30.1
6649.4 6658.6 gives 24.6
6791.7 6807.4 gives 30.5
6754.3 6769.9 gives 30.1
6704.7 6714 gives 30.6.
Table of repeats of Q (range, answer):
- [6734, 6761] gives 30.4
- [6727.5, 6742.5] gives 30.1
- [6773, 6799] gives 30.5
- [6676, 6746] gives 30.2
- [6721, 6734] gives 30.2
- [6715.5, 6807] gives 30.4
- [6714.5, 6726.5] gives 30.7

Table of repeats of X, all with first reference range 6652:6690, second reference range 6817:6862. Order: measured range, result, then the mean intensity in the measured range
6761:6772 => -0.2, 30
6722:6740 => -0.9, 30.3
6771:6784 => -0.3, 30.6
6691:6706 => -1.1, 30.2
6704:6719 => -1.2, 30.7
